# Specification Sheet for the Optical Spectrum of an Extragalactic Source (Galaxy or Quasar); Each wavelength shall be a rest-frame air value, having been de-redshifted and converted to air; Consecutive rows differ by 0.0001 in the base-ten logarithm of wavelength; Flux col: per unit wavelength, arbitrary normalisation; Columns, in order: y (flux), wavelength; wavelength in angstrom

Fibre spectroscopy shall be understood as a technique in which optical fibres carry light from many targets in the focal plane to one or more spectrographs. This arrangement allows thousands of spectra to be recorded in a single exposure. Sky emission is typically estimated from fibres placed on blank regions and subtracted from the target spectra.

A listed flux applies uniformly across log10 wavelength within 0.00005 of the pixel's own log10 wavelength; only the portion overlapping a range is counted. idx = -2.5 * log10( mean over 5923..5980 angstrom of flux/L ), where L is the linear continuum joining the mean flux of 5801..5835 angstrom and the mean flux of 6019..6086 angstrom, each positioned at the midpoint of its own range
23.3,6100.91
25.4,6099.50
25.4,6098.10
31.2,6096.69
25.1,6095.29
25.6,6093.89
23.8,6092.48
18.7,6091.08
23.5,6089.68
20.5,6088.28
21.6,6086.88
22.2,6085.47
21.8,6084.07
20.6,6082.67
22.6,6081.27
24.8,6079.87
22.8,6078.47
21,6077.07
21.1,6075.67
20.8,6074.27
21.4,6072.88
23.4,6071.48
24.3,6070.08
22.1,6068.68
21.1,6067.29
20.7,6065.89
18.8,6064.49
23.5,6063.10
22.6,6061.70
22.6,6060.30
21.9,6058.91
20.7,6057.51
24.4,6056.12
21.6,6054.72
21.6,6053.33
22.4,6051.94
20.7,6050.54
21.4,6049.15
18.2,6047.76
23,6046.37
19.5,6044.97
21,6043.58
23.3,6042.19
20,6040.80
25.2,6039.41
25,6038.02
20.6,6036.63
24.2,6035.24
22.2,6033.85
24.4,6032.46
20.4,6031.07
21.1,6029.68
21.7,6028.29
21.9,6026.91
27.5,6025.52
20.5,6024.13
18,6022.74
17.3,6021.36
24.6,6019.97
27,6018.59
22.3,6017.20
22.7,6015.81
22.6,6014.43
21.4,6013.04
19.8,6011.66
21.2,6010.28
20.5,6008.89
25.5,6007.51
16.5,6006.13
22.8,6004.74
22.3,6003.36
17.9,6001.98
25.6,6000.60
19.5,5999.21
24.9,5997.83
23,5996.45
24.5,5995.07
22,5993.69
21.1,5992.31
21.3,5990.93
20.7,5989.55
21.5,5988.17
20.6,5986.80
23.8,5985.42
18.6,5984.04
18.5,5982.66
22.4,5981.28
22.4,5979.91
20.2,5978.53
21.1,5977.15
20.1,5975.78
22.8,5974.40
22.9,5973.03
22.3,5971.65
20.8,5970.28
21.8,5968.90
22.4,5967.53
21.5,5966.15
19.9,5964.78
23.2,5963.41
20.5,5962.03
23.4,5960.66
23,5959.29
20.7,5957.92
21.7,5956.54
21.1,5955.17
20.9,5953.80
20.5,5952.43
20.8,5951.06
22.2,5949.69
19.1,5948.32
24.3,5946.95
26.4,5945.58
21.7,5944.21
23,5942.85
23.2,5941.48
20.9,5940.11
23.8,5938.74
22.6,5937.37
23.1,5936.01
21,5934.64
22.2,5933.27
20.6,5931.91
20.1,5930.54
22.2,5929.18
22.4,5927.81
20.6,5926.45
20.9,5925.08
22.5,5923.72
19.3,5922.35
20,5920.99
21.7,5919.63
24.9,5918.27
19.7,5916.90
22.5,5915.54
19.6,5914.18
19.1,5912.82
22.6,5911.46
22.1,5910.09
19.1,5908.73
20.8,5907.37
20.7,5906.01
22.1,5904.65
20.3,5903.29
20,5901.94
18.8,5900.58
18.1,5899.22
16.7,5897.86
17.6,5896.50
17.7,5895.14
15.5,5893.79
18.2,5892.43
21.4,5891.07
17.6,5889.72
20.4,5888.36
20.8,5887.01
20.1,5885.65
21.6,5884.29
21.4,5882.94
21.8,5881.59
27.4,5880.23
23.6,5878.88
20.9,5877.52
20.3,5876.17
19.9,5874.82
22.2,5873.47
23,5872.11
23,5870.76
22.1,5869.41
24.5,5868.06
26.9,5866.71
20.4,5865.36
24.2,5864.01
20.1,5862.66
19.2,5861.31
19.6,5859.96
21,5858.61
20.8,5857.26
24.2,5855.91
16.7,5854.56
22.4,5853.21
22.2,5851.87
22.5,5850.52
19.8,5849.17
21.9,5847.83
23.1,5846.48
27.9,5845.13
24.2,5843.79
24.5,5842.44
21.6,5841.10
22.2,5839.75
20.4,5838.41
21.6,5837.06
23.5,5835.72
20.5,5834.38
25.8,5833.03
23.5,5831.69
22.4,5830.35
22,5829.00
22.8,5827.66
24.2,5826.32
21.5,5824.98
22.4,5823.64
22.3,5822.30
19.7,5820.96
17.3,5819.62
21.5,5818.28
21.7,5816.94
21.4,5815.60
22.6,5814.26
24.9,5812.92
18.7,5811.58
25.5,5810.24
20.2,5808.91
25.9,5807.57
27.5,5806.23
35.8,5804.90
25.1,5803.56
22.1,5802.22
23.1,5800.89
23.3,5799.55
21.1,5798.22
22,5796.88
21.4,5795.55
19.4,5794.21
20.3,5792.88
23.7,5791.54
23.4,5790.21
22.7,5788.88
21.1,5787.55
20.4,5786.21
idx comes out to 0.031 mag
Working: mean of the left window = 23.1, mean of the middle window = 21.8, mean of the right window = 22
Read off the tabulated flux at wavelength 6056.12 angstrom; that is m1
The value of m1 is 24.4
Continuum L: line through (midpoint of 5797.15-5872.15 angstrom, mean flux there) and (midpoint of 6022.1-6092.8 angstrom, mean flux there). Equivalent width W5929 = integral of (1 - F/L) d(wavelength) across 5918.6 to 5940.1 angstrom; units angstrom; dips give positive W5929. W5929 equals 0.7 angstrom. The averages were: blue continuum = 22.6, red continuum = 21.9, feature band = 21.6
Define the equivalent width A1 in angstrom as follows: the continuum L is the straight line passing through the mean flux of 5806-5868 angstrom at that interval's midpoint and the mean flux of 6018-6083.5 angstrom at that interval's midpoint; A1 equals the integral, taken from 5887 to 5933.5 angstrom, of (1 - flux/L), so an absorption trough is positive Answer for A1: 4.1 angstrom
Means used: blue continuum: 22.3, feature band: 20.2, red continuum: 22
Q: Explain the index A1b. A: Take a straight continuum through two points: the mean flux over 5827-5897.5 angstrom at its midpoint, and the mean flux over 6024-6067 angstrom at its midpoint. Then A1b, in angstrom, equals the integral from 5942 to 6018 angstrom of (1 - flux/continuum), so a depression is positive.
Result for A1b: 0.6 angstrom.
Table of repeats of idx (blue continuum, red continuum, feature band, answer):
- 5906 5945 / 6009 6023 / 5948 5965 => 0.01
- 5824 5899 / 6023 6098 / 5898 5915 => 0.08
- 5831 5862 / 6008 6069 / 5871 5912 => 0.08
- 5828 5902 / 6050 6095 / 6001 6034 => 0.01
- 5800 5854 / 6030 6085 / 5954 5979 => 0.04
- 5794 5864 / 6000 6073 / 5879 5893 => 0.06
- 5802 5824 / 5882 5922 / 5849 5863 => 0.05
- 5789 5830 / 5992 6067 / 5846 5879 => 0.04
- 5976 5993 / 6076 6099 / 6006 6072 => 0.01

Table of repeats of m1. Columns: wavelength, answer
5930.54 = 20.1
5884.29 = 21.6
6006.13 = 16.5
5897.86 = 16.7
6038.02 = 25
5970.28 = 20.8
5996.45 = 23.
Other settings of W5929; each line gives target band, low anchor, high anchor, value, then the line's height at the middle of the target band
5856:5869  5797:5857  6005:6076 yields 0.38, 22.6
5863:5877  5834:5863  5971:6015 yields -0.49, 21.8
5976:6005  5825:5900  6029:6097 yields 0.50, 22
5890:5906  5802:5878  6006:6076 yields 2.54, 22.4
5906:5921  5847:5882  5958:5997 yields 0.47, 21.8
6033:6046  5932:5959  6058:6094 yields -0.21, 22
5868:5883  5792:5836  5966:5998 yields -0.07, 22.4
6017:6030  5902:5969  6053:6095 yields -0.18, 21.9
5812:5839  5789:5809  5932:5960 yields 1.53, 23.4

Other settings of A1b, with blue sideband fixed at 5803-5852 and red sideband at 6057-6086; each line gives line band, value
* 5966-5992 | 1.2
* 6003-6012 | 0.4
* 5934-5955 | 0.3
